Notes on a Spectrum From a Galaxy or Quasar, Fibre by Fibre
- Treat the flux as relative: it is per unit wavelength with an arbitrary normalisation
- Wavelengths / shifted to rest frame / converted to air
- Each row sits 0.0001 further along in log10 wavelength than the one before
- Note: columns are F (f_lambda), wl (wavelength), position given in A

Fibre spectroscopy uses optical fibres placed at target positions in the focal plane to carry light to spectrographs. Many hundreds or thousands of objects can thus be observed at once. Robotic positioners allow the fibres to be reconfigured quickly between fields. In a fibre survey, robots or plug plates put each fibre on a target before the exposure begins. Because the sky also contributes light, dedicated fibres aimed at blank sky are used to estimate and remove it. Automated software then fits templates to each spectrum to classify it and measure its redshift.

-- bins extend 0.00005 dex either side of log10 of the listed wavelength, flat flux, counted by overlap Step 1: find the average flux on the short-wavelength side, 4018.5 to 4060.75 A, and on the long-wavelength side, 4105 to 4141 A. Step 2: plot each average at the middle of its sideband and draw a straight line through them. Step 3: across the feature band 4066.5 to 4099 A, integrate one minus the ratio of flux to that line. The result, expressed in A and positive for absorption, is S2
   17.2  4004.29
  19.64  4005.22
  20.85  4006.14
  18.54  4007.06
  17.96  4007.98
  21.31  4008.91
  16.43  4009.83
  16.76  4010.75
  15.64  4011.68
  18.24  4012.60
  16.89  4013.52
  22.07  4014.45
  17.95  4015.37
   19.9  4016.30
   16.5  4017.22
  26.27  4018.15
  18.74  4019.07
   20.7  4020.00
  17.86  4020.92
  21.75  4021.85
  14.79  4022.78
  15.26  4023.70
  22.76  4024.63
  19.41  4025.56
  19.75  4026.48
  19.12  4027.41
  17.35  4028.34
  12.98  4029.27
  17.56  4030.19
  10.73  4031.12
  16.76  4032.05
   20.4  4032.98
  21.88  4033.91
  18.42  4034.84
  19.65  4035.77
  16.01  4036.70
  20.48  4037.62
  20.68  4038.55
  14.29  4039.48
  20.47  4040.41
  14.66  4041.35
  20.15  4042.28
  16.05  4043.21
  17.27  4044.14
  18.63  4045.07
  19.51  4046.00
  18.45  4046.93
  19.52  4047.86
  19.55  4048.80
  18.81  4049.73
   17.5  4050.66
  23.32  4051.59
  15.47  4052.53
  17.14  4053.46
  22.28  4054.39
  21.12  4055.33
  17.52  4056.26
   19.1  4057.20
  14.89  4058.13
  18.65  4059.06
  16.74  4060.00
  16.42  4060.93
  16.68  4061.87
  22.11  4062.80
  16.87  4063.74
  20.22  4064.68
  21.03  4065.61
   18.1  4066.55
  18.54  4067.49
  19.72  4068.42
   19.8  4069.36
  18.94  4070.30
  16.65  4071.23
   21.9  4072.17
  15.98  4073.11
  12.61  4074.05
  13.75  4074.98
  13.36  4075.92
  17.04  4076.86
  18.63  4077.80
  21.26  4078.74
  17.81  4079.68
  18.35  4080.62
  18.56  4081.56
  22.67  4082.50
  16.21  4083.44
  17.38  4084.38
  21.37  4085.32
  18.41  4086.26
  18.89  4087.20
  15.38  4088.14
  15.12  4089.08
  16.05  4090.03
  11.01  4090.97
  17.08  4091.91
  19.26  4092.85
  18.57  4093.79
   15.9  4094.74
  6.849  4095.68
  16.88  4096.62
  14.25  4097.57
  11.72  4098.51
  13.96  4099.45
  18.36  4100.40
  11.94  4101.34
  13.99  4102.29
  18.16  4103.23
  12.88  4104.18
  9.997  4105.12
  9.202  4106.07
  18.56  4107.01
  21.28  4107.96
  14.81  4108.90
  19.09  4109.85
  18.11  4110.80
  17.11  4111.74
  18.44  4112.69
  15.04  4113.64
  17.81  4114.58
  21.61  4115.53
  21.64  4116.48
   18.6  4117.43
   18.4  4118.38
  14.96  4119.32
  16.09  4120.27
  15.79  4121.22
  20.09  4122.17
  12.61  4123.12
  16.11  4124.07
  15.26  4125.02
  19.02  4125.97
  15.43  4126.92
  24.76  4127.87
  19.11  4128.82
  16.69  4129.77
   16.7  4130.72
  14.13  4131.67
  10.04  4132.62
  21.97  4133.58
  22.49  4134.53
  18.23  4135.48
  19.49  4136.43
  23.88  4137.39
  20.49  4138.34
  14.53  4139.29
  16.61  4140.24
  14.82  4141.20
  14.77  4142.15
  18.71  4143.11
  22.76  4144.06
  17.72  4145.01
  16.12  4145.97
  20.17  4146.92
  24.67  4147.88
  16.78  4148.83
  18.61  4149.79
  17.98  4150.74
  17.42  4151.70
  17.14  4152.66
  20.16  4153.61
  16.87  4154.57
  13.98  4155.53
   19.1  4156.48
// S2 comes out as 1.8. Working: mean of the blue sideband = 18.3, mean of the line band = 17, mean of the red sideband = 17.5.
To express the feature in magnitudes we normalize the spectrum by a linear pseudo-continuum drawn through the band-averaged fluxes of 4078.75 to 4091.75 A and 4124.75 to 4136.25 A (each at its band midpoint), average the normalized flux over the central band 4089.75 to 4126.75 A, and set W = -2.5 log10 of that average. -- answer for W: 0.11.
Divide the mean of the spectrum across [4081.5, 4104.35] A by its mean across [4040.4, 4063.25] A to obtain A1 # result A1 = 0.87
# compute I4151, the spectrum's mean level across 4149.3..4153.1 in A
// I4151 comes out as 17.8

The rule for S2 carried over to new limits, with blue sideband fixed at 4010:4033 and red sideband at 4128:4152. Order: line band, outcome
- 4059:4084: 0.2 A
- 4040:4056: -0.5 A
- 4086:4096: 1.4 A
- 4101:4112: 1.7 A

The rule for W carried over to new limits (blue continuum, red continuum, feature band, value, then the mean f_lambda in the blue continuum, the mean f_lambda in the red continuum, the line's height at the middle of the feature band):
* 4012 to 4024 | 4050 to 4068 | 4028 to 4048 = 0.06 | 19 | 18.6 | 18.8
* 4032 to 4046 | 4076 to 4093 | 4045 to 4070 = -0.04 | 18.5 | 17.7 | 18.1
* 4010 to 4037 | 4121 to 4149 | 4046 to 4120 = 0.05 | 18.3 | 18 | 18.2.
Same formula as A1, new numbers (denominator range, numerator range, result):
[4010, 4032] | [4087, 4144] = 0.92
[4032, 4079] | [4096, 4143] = 0.92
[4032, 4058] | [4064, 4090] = 0.96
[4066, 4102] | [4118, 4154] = 1.07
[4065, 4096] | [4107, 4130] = 1.03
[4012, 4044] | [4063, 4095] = 0.97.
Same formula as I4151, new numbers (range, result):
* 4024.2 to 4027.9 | 20.2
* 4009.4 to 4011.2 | 16.6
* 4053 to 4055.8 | 20.2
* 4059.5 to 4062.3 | 16.6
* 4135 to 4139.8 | 19.3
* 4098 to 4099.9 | 12.9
